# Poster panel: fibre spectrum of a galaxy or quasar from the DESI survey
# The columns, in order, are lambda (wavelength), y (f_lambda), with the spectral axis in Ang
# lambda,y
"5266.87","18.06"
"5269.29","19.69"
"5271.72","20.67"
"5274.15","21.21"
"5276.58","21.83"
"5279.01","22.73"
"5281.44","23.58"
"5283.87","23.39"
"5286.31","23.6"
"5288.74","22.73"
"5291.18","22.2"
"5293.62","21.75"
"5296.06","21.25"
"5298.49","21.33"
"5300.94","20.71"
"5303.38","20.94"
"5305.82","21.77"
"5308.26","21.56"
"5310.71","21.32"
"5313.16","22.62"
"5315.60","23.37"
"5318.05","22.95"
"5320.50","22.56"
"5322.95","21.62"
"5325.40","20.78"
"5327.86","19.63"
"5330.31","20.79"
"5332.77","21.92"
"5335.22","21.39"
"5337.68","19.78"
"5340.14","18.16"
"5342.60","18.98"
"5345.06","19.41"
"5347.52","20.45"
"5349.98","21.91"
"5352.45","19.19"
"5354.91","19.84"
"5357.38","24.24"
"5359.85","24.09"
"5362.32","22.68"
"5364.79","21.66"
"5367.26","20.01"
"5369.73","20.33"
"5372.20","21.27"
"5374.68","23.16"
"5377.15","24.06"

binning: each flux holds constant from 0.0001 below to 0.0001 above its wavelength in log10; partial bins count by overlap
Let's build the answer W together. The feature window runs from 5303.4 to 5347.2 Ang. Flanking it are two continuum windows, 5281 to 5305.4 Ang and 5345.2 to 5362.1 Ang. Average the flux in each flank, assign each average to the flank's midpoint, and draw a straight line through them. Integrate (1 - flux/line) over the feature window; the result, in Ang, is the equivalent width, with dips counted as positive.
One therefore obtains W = 1.5 Ang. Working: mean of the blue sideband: 22.1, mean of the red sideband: 21.5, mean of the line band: 21.1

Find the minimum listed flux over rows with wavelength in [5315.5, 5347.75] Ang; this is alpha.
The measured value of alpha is 18.16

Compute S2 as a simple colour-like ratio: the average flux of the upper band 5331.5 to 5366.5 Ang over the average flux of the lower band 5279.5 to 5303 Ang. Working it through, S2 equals 0.9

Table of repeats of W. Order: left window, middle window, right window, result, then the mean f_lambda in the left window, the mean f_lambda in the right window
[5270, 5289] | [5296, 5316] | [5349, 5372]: 0.45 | 22.4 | 21.5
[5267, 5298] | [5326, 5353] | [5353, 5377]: 2.15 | 21.9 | 21.9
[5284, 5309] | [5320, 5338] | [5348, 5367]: 0.62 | 21.9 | 21.8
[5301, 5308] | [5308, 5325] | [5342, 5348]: -1.20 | 21.3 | 19.6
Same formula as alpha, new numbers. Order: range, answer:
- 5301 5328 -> 19.63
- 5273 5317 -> 20.71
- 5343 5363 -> 19.19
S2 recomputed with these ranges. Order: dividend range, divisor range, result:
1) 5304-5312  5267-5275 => 1.07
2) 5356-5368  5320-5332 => 1.08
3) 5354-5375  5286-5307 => 1.01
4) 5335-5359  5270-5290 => 0.91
